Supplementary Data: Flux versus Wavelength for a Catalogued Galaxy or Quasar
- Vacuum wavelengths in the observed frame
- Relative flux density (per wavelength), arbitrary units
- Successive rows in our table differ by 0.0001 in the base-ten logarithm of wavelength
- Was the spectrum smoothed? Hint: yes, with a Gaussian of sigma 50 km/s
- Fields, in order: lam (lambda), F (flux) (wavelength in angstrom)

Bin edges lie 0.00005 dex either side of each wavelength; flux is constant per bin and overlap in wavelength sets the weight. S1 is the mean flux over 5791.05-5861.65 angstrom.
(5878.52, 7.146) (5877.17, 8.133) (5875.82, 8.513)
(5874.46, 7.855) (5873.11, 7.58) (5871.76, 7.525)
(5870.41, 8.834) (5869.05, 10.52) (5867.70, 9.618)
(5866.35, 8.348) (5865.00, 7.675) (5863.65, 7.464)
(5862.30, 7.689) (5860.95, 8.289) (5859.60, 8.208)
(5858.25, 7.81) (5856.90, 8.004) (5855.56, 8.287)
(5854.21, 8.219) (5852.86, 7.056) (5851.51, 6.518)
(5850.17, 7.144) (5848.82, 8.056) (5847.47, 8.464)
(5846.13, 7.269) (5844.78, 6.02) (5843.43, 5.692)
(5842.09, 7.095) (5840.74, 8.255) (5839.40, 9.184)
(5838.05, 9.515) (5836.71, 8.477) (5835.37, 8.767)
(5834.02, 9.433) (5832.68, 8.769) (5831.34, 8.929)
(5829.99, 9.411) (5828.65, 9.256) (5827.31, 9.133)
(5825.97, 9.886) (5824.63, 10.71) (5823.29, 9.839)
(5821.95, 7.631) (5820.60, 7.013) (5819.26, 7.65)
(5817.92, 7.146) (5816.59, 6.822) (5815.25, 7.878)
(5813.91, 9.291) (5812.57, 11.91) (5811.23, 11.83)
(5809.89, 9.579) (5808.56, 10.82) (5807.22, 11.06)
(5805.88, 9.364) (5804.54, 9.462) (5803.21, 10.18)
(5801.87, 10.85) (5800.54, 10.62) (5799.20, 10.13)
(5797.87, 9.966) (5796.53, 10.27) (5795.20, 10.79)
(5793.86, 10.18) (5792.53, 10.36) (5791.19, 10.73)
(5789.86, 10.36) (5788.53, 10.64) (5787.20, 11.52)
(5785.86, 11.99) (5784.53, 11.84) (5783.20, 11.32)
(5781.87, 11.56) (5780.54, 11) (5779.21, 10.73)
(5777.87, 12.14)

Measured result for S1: 8.91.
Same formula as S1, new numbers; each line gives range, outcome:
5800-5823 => 9.36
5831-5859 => 7.94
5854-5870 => 8.36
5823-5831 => 9.67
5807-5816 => 10.3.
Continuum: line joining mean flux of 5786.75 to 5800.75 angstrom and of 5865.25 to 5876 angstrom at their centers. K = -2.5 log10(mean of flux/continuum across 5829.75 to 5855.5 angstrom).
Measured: 0.16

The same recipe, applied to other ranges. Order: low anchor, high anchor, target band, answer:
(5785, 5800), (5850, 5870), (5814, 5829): 0.13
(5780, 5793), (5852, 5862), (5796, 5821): 0.06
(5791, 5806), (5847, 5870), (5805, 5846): 0.05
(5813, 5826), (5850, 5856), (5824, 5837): -0.15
